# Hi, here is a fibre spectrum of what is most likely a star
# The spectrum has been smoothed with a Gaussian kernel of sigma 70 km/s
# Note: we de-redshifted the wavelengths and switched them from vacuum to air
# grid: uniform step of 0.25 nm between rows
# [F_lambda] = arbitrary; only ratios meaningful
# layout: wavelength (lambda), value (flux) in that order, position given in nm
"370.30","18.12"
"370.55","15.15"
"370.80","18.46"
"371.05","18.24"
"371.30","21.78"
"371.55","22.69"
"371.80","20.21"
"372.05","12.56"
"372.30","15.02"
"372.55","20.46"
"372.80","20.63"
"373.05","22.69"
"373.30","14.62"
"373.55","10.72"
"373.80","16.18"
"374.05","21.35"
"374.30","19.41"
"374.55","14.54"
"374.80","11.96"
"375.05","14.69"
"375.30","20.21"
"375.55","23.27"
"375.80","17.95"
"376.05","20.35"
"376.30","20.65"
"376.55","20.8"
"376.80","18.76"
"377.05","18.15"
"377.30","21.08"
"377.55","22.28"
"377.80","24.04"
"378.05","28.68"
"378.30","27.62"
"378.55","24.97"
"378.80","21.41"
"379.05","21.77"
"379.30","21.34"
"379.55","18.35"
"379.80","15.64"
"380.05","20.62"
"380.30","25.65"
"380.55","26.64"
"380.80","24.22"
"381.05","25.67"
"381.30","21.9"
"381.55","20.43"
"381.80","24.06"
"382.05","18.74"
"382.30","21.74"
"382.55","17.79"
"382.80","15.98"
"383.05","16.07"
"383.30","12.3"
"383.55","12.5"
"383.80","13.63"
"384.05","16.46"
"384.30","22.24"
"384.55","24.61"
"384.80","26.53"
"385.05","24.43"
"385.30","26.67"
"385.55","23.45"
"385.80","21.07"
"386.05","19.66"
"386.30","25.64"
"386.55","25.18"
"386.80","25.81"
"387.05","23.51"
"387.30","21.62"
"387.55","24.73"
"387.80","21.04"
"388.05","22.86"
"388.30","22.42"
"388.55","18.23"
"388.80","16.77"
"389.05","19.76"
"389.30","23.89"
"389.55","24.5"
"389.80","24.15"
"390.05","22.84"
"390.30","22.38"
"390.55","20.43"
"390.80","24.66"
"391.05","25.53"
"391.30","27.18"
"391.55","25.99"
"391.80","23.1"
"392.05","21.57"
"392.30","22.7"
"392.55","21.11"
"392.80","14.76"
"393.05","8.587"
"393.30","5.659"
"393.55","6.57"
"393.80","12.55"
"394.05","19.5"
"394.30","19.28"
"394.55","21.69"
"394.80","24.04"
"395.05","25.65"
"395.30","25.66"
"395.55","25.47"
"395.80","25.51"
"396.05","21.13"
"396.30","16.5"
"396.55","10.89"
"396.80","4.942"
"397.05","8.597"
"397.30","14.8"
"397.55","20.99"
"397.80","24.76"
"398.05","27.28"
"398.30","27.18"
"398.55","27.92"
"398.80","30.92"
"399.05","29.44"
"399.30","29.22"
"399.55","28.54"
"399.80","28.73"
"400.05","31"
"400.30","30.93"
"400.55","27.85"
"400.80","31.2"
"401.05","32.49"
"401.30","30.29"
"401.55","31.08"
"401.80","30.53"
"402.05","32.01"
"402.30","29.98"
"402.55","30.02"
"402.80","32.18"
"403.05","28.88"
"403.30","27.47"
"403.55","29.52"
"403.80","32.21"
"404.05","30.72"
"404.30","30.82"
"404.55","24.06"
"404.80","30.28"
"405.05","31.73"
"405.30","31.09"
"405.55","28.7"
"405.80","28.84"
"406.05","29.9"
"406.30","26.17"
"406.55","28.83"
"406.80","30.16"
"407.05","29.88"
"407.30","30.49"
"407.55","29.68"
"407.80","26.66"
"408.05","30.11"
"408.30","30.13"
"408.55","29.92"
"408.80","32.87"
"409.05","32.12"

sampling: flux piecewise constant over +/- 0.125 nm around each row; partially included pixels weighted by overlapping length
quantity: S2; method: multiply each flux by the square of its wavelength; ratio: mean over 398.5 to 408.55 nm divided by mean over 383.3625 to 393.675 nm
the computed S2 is 1.5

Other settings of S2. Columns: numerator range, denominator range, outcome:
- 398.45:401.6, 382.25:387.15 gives 1.56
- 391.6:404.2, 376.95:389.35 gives 1.20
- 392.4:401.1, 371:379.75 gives 1.23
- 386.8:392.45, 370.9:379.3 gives 1.25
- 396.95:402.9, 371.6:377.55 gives 1.74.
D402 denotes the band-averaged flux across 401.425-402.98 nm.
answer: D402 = 30.9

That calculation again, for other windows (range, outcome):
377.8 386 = 21.4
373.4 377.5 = 18.2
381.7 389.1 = 20.9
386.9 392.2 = 22.7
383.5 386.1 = 21.3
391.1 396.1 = 20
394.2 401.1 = 23.9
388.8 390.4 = 22.4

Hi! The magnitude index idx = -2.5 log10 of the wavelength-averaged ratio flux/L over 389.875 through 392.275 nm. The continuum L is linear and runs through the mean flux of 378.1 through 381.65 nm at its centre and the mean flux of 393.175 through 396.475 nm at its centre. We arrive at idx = -0.187 mag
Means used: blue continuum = 22.7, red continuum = 19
